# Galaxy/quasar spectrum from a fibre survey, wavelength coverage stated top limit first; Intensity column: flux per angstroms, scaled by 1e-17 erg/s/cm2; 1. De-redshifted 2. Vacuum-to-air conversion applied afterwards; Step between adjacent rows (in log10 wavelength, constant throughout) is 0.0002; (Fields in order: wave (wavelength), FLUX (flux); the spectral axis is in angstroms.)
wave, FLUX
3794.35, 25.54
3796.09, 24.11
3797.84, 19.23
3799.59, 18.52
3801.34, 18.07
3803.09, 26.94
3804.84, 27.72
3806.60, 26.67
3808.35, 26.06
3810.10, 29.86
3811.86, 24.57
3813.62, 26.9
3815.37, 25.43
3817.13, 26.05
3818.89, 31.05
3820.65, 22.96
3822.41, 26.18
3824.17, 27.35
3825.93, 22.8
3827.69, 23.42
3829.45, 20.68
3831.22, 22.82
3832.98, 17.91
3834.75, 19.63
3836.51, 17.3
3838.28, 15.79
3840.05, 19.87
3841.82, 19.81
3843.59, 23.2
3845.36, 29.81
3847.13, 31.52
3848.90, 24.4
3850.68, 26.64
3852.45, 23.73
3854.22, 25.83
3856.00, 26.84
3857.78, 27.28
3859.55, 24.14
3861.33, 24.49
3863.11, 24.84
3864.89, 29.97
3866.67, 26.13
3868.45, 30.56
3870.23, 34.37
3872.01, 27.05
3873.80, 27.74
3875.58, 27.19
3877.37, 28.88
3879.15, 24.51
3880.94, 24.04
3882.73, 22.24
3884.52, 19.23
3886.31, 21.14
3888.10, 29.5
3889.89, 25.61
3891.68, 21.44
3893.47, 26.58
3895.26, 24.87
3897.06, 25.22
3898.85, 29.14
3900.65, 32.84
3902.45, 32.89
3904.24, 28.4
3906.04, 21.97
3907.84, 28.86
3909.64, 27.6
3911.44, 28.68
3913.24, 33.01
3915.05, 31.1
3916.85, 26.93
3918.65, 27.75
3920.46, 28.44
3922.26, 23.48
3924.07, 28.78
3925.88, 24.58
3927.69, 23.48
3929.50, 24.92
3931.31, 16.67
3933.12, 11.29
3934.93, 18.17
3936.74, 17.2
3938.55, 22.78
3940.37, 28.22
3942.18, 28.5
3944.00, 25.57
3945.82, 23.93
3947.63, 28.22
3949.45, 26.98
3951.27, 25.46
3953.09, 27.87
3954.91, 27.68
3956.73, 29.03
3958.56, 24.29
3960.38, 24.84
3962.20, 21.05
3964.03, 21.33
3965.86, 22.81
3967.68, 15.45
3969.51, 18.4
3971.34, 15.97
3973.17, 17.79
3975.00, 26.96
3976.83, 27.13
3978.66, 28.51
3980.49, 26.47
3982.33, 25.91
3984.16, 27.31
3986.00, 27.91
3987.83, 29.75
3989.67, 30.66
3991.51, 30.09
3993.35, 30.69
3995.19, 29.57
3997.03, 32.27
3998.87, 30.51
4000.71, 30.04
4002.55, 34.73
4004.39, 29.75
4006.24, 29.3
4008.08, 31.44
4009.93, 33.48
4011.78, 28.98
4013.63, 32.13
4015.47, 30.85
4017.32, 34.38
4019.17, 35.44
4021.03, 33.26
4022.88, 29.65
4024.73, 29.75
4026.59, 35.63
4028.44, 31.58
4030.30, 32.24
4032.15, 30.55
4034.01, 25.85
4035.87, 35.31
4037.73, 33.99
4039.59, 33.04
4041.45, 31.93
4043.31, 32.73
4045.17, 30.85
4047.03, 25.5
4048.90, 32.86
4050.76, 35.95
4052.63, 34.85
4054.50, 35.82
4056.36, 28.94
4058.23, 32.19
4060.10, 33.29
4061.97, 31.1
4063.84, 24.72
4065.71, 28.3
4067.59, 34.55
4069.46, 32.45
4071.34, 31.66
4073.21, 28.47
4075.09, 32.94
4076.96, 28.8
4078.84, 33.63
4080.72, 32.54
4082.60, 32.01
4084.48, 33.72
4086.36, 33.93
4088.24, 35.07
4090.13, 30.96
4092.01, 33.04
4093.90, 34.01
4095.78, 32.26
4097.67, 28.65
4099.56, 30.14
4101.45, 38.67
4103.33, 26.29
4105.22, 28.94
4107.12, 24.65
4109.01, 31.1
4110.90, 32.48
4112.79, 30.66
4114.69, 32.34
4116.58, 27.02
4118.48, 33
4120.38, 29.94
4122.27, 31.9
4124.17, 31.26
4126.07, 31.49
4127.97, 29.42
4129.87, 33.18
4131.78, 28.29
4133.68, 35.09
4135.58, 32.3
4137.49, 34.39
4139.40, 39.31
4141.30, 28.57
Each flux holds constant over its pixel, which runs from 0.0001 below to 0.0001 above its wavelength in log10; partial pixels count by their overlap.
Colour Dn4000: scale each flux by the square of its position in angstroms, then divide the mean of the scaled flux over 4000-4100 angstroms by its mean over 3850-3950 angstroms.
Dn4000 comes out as 1.3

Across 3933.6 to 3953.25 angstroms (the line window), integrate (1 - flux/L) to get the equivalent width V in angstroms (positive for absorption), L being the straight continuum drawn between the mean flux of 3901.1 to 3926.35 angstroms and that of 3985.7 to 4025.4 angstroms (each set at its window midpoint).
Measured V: 3.21 angstroms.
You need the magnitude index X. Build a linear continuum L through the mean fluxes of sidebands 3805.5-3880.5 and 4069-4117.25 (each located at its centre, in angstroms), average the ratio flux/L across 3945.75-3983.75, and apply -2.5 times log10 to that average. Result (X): 0.17 mag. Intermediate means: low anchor 25.3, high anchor 31.4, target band 24.1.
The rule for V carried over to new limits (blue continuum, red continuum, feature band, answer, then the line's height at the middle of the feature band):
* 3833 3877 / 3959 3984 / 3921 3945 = 0.9 angstroms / 23.5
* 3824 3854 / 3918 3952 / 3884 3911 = -3.5 angstroms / 23.4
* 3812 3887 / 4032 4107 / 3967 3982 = 3.3 angstroms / 28.7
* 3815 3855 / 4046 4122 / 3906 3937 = 1.7 angstroms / 26.3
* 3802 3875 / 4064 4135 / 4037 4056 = -1.6 angstroms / 30.1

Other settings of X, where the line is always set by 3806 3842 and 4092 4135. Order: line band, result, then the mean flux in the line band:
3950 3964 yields 0.060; 25.5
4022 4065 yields -0.088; 31.7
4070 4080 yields -0.042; 31.2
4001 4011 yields -0.122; 31.6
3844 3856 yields -0.112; 26.8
